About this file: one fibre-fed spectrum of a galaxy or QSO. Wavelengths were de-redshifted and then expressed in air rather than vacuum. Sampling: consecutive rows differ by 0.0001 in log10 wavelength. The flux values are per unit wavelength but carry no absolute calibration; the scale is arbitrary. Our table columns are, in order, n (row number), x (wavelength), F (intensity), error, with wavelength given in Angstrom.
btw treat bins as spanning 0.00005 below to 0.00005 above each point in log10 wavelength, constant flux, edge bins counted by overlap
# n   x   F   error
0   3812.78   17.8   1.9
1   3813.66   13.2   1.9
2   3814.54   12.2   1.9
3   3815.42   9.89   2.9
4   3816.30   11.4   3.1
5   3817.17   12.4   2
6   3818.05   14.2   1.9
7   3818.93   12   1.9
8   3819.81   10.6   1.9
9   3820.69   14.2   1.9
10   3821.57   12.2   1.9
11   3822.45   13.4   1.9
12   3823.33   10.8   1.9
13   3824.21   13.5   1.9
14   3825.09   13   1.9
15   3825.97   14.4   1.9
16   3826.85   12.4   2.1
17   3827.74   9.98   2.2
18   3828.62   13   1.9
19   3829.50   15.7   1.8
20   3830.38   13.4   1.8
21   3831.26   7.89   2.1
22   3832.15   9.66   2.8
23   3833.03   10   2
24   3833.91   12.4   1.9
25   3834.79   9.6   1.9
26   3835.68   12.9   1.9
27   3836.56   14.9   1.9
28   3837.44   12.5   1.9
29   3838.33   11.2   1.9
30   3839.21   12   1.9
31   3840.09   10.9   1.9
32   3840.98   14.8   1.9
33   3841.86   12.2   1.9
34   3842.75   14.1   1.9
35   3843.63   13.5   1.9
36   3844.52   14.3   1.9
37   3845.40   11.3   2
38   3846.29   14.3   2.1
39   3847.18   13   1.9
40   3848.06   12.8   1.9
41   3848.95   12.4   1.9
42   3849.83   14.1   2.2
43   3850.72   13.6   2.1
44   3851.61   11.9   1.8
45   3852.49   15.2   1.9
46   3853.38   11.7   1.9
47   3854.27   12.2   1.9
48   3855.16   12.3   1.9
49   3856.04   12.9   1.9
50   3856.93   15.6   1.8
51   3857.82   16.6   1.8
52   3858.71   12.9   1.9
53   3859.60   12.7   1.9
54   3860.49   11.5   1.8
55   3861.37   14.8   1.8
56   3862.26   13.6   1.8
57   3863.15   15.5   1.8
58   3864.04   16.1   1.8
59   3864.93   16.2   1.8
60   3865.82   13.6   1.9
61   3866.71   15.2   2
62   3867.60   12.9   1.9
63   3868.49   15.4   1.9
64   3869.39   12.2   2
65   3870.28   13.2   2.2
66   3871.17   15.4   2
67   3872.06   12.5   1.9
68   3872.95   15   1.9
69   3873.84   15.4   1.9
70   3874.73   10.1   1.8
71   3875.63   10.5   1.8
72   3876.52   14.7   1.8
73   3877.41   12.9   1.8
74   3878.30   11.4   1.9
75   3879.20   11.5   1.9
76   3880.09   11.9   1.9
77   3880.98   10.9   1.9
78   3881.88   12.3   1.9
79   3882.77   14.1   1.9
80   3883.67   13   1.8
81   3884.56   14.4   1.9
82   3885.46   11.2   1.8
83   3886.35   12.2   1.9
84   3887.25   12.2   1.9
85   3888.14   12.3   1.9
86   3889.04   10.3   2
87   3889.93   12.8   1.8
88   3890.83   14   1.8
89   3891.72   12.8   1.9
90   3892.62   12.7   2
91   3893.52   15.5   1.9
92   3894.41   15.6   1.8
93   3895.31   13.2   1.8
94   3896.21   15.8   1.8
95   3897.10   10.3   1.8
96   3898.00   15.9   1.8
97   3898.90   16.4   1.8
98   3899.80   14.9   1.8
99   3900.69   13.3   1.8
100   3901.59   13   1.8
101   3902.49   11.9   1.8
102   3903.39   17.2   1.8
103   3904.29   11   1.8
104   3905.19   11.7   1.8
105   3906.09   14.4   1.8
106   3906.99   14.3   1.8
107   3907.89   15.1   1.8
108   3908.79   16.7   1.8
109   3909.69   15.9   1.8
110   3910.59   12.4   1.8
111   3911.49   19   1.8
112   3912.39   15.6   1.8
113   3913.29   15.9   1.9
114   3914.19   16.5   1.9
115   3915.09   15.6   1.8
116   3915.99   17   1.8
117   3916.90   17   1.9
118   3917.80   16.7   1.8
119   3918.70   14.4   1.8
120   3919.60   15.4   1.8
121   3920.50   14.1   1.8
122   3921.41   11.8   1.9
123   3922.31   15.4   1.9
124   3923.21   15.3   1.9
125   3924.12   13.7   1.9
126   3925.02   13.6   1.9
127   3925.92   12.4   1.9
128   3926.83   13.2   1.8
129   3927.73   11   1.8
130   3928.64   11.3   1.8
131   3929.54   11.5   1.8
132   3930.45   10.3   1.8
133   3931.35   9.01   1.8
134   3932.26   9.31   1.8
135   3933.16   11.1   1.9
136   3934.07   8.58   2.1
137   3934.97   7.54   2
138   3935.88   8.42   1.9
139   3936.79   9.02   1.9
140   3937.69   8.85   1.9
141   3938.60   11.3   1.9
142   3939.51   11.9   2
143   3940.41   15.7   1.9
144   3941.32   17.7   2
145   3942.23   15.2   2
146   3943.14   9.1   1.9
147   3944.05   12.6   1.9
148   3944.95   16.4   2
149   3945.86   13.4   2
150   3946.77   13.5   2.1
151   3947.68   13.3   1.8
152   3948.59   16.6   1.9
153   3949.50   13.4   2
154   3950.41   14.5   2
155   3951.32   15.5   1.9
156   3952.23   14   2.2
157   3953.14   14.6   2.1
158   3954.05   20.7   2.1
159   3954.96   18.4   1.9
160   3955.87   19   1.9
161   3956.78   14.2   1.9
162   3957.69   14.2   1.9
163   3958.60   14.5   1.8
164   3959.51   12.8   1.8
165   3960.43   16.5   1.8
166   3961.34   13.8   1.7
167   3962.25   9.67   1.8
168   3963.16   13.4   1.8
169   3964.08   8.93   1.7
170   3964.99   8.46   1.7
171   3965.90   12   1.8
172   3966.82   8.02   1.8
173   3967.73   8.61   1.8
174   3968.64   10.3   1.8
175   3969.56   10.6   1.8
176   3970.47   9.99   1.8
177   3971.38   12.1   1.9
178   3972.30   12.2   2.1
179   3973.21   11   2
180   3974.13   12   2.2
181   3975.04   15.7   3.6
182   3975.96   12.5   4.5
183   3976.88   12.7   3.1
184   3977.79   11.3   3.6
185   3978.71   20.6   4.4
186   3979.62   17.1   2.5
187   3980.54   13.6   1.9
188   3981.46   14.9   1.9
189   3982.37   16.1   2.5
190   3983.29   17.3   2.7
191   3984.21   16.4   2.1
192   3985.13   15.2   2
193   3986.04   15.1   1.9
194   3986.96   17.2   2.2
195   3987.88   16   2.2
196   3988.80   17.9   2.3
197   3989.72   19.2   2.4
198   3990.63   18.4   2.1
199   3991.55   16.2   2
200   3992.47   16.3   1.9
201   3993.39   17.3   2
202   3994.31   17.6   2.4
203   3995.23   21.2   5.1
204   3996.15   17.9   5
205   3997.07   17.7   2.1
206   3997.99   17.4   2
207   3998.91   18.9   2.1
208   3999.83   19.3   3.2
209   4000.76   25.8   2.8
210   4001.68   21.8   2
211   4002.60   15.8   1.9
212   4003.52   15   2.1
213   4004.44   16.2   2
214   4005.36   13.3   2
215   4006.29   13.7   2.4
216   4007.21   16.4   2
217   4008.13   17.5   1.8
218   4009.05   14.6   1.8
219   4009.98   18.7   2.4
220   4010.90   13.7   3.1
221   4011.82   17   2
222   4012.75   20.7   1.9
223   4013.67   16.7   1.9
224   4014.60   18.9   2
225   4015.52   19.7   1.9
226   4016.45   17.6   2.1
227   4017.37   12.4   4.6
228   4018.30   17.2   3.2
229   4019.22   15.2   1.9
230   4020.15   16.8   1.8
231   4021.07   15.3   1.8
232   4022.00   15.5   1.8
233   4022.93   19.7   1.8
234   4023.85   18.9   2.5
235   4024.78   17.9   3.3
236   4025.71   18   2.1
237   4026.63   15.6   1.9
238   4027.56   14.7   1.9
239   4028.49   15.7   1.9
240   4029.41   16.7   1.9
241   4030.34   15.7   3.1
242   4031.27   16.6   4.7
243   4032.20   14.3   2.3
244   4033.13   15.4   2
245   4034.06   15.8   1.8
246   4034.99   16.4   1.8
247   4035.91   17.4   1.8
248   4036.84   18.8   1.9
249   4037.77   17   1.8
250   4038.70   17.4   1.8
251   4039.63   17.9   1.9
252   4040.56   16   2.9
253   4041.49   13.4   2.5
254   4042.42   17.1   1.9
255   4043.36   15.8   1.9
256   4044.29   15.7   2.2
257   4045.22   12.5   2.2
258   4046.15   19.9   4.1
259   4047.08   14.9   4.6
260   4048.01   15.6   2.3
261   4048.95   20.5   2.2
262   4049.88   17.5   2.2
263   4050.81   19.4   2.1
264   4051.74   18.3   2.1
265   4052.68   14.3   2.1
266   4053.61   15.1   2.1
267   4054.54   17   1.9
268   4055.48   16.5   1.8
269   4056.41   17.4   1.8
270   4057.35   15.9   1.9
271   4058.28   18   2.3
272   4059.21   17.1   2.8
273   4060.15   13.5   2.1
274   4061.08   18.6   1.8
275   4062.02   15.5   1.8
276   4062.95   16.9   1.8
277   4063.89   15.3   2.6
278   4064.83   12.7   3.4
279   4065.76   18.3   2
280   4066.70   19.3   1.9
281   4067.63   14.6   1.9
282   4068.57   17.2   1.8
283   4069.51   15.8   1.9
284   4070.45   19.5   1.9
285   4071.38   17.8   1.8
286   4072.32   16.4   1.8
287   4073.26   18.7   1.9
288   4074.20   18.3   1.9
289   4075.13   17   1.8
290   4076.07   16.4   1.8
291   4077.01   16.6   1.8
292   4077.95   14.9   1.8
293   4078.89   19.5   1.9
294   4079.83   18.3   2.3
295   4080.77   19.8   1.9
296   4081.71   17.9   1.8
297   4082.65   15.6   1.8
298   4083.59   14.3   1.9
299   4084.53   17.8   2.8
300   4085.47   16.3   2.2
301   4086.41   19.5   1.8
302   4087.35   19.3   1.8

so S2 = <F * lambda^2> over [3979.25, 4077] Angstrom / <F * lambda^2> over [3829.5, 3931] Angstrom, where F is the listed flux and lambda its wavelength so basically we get 1.3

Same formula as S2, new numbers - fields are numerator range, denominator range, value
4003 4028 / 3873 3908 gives 1.34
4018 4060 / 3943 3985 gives 1.26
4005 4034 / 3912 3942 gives 1.33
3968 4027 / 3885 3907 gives 1.28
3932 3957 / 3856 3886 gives 1.03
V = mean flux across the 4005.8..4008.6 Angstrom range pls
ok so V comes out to 15.8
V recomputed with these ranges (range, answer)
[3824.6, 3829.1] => 12.6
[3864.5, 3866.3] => 14.9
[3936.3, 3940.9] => 11.4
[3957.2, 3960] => 13.8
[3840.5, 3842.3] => 13.4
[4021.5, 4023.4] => 17.6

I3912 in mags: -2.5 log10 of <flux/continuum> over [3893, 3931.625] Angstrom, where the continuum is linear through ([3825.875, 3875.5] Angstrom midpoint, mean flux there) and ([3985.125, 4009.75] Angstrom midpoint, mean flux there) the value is 0.05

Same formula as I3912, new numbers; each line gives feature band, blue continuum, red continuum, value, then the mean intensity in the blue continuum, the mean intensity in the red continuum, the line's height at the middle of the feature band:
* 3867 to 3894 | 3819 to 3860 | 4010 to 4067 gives 0.05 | 12.7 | 16.6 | 13.5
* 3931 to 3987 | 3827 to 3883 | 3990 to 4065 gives 0.17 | 13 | 16.9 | 15.3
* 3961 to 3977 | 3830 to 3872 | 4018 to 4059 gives 0.34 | 13.1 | 16.6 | 15.3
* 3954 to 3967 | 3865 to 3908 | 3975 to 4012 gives 0.16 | 13.3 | 16.8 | 15.7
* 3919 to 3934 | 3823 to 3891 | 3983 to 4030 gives 0.20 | 12.9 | 17.2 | 14.9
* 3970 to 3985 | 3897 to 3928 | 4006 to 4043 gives 0.12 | 14.6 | 16.6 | 15.8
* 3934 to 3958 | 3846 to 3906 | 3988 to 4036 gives 0.12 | 13.4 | 17.1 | 15.3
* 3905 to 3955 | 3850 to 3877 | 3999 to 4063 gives 0.10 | 13.7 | 16.8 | 14.9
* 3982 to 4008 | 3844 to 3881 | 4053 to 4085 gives -0.12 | 13.4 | 16.9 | 15.6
